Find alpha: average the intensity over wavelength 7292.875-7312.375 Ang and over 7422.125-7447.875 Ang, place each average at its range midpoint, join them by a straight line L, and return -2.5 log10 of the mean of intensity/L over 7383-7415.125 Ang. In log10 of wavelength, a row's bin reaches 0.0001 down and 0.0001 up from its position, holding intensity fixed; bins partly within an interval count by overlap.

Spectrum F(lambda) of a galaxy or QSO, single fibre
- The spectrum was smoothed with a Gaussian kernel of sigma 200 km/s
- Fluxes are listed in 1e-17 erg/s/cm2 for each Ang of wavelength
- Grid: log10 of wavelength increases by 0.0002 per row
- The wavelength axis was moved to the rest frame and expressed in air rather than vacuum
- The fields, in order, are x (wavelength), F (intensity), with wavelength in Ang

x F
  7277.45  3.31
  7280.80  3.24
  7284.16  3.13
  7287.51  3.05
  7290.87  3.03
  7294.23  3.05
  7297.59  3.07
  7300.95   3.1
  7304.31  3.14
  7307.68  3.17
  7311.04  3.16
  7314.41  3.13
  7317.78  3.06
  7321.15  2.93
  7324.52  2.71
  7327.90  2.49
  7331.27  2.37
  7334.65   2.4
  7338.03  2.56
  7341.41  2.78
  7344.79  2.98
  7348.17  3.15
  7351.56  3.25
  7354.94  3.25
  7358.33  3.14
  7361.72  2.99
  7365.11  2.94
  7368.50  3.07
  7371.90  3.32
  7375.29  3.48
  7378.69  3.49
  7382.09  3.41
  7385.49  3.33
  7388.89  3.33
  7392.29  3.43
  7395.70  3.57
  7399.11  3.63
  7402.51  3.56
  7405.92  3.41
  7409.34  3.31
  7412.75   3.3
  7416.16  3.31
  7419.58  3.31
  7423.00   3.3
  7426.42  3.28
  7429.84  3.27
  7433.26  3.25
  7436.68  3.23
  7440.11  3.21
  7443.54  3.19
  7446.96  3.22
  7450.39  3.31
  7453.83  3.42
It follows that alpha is -0.07 mag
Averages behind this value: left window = 3.12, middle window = 3.43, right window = 3.24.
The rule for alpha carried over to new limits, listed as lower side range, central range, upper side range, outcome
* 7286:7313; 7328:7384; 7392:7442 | 0.070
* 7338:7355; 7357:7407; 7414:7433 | -0.066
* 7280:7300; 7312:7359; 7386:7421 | 0.125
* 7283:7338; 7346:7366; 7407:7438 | -0.019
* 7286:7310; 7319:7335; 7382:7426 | 0.212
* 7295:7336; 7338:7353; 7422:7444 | 0.003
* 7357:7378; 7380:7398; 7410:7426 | -0.063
